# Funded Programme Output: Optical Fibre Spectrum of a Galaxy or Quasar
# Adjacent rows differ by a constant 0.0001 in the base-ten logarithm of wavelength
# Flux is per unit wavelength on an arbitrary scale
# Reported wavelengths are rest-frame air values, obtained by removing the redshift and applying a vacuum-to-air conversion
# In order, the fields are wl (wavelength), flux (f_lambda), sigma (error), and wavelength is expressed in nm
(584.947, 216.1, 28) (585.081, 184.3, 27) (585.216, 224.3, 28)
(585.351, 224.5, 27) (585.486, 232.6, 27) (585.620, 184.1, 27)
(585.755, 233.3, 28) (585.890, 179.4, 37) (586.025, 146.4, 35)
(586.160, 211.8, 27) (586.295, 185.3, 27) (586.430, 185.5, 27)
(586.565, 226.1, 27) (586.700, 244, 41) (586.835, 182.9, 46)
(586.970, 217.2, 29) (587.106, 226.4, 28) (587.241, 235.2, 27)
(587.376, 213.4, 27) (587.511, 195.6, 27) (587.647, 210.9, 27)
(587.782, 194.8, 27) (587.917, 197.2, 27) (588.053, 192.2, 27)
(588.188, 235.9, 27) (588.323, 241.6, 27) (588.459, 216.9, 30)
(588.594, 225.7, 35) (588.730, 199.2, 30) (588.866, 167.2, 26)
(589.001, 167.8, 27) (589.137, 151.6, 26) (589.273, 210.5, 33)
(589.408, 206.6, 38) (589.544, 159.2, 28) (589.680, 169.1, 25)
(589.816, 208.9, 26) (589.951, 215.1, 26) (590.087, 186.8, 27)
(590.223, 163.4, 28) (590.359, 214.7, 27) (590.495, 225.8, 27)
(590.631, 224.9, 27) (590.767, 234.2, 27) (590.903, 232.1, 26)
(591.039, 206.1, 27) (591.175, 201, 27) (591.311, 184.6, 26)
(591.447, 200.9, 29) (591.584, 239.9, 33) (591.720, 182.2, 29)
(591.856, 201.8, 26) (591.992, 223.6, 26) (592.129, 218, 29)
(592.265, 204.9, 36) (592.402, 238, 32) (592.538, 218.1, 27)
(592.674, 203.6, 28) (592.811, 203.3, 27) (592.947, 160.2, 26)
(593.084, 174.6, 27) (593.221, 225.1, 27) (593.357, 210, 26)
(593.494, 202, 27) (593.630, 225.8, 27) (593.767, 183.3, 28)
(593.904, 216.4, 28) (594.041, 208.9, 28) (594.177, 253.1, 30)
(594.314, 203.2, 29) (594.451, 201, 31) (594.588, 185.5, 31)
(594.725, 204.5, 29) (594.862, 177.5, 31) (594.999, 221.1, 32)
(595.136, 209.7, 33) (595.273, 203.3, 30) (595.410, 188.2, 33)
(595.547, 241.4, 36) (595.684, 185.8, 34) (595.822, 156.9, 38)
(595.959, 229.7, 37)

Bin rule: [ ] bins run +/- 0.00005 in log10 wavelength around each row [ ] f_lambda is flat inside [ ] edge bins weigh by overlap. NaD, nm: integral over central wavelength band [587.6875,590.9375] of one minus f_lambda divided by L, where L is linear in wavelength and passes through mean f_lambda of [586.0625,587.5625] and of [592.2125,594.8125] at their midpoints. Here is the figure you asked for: 0.11 nm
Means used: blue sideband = 210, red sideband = 206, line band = 202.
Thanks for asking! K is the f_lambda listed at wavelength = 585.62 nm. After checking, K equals 184.1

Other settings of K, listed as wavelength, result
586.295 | 185.3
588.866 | 167.2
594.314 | 203.2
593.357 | 210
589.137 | 151.6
